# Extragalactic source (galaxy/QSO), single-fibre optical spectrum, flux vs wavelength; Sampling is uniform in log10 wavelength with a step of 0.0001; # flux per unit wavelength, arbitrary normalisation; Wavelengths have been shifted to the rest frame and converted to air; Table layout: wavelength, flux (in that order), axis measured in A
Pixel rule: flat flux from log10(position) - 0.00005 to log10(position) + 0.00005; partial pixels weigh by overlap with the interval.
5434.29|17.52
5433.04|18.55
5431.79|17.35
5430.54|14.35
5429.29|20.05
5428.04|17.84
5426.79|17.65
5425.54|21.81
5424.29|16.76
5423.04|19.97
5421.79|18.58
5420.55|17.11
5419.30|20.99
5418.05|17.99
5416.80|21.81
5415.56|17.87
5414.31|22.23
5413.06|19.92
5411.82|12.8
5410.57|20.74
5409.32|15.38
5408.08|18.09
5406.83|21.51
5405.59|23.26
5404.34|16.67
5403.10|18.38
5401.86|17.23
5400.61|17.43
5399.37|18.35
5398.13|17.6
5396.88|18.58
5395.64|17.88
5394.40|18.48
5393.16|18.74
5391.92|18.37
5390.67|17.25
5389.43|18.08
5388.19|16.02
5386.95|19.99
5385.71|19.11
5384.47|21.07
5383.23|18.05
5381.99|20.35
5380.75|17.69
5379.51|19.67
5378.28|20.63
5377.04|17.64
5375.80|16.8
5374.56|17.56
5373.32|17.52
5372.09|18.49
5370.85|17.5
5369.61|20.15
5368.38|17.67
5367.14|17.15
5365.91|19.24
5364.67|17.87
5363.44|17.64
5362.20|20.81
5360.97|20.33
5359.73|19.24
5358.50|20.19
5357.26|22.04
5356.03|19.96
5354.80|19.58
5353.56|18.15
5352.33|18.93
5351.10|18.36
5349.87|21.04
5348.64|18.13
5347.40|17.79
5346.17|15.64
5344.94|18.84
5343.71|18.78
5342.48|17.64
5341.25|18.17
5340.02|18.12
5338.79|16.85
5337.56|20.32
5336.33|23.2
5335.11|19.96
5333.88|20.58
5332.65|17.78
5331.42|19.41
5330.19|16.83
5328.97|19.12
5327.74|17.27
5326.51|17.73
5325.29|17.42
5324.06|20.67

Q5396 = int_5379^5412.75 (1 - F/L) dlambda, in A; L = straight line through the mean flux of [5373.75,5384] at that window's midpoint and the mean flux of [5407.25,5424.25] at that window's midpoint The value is 0.39 A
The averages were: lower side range 18.6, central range 18.4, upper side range 18.7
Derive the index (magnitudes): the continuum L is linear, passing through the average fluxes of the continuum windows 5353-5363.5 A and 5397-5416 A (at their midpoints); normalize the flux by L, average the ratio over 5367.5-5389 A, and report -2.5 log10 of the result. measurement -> 0.04 mag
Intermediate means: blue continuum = 19.9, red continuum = 18.5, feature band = 18.6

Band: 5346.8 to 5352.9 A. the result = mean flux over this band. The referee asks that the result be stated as 18.8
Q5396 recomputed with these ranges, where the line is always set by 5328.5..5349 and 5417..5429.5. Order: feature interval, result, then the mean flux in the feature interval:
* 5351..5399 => 0.12 A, 18.7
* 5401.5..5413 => 0.33 A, 18.3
